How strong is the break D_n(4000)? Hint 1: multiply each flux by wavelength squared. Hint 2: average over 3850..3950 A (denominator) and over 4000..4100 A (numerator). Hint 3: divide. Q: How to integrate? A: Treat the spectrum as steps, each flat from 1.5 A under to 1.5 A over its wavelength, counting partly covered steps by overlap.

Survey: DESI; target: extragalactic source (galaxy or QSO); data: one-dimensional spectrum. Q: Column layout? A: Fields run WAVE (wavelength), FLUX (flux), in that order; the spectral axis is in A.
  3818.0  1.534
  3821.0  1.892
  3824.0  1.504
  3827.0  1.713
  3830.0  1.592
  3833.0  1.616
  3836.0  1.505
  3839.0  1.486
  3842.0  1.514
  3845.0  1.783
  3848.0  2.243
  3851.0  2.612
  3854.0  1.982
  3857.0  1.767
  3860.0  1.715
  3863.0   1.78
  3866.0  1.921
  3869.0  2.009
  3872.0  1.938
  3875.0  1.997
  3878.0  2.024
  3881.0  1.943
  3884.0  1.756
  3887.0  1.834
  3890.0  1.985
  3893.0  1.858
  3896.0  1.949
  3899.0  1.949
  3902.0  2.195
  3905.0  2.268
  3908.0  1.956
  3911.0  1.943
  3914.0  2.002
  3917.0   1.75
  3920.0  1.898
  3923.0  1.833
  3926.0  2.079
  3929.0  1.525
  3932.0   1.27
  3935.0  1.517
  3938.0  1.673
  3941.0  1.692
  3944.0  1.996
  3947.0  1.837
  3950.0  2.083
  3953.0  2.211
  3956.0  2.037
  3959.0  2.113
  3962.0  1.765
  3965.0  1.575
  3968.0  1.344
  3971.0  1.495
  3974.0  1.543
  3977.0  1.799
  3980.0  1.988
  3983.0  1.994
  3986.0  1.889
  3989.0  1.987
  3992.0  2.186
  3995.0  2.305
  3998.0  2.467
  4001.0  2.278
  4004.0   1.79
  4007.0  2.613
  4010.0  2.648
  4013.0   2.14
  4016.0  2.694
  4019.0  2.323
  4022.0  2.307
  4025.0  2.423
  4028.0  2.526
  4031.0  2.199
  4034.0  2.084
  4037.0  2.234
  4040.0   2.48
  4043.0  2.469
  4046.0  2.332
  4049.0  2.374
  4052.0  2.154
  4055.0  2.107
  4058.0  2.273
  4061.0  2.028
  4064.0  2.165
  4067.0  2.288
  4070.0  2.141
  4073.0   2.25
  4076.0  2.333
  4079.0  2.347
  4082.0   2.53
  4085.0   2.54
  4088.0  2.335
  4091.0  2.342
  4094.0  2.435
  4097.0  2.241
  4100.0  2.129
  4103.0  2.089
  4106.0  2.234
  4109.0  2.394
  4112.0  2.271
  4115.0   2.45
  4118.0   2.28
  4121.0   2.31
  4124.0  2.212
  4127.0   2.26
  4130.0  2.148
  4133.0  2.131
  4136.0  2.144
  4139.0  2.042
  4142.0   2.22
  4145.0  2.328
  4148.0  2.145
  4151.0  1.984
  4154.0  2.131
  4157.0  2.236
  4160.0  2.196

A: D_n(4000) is 1.32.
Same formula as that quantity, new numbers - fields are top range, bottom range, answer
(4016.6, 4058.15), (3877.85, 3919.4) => 1.27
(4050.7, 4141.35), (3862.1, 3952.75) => 1.31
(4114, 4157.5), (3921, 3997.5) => 1.30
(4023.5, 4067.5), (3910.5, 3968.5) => 1.32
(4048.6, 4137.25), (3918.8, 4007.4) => 1.28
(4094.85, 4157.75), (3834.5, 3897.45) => 1.33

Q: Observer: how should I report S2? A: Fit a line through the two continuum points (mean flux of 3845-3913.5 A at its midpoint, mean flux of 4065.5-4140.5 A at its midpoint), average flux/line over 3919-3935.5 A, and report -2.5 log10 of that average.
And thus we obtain 0.20 mag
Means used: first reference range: 1.98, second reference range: 2.28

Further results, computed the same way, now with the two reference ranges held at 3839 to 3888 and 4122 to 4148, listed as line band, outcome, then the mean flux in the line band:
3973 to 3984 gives 0.11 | 1.84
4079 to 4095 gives -0.14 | 2.43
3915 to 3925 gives 0.07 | 1.85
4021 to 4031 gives -0.15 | 2.39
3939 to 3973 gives 0.10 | 1.83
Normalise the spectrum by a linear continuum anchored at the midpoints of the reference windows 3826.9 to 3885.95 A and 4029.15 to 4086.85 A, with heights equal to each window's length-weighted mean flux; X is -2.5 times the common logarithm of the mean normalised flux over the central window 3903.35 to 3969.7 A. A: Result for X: 0.10 mag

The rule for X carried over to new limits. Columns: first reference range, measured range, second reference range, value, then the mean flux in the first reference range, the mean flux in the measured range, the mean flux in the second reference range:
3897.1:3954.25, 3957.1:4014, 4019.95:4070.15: 0.05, 1.88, 1.99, 2.27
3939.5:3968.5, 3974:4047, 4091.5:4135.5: -0.11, 1.88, 2.24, 2.26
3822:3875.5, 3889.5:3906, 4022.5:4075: -0.06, 1.81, 2.03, 2.27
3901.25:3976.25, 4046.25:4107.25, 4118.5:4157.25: -0.10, 1.82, 2.27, 2.18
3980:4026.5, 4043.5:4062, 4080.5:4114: 0.03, 2.26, 2.23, 2.32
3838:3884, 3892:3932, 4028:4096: 0.05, 1.91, 1.91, 2.3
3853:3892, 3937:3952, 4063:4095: 0.10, 1.89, 1.87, 2.34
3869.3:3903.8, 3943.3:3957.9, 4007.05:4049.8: 0.06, 1.95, 2.04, 2.38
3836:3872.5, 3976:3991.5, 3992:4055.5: 0.14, 1.88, 1.95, 2.33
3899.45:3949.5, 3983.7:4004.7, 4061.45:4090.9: -0.04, 1.85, 2.14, 2.32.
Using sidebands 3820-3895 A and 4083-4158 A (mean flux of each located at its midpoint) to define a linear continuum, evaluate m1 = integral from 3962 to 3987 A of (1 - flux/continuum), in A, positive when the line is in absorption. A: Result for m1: 3.9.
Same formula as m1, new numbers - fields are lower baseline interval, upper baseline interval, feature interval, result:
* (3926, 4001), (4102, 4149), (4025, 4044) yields -2.9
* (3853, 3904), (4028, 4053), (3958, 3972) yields 3.1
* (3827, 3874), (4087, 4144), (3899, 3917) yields -1.1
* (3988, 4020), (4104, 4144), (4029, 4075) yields 0.9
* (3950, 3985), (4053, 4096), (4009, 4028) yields -3.5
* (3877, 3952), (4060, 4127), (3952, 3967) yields 0.5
